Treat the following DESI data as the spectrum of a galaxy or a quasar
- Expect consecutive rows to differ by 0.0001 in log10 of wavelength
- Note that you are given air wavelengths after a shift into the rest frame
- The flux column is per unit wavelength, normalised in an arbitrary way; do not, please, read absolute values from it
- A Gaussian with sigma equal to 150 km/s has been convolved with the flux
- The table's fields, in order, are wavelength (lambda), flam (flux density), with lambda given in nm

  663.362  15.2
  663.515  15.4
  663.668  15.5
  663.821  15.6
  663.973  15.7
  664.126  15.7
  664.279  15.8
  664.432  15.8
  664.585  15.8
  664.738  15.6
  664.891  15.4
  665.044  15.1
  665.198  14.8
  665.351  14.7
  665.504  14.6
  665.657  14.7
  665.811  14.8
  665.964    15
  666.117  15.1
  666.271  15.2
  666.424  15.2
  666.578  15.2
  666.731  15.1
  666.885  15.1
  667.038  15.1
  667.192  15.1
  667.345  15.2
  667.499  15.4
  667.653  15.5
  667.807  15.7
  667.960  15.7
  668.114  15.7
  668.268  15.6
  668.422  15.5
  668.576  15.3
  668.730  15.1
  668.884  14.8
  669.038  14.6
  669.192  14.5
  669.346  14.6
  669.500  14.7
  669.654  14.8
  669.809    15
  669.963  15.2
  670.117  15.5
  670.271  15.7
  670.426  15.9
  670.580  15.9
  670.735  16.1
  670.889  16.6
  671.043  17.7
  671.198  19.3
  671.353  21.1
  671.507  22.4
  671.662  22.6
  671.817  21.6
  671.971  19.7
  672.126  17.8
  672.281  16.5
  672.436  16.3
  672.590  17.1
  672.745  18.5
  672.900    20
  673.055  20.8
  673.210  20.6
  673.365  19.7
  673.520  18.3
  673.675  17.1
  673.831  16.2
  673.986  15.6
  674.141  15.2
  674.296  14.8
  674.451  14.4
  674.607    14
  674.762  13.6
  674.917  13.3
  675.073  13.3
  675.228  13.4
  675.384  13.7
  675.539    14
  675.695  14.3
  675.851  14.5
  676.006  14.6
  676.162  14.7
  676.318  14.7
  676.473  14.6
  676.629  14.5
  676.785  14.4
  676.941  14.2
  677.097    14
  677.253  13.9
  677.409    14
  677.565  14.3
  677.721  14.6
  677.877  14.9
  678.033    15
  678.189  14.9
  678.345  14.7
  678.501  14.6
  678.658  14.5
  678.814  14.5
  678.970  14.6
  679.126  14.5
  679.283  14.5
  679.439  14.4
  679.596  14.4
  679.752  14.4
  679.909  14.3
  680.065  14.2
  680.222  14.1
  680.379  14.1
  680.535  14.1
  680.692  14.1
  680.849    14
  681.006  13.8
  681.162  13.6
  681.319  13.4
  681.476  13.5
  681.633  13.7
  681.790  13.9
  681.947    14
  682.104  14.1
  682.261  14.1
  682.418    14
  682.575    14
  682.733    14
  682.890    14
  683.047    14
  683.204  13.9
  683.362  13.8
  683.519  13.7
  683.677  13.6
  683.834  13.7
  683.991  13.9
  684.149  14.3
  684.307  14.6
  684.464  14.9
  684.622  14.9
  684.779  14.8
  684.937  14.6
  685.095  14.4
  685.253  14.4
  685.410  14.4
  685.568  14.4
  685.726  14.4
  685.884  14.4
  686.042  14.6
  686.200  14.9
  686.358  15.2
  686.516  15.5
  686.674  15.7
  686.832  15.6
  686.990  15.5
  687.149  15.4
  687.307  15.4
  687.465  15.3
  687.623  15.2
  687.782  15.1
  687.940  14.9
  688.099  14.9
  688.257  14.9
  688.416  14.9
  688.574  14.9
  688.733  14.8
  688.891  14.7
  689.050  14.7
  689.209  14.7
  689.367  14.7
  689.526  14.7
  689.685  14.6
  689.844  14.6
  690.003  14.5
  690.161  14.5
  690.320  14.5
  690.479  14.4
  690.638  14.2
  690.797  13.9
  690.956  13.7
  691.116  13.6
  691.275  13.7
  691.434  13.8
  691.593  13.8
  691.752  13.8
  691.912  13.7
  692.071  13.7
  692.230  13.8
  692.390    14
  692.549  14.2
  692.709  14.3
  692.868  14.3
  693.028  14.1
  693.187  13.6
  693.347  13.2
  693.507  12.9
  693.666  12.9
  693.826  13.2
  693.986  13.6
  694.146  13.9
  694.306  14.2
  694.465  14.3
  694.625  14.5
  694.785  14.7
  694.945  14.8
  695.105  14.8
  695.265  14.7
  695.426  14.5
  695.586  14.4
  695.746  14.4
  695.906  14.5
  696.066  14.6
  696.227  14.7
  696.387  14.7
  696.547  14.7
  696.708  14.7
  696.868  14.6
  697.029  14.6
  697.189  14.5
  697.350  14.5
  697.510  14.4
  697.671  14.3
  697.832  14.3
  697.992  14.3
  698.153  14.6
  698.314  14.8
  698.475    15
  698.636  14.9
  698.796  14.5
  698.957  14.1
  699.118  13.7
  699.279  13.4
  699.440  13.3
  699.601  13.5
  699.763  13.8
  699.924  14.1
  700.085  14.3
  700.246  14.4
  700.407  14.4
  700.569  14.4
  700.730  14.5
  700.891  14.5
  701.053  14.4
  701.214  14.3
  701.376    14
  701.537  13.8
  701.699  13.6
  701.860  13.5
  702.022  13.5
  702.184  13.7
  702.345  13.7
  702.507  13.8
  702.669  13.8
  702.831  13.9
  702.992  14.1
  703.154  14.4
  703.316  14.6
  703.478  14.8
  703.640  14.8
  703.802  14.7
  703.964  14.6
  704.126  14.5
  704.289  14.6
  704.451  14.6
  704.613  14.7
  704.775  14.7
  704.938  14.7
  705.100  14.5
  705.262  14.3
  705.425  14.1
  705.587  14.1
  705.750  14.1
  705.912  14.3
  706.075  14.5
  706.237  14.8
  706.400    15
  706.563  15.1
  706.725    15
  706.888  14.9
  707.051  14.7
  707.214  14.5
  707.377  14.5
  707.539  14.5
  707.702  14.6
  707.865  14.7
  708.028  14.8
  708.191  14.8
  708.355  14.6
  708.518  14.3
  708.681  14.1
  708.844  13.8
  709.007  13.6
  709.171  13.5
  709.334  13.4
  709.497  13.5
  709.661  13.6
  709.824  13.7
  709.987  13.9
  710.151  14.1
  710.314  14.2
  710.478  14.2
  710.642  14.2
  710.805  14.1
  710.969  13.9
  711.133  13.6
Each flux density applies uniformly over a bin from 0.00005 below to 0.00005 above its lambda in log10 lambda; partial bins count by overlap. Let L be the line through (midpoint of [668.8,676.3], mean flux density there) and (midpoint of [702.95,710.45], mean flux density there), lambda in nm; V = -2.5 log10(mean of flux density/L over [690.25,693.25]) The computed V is 0.10 mag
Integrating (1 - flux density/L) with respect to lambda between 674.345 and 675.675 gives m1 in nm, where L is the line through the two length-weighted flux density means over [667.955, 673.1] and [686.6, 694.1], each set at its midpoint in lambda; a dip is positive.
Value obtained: 0.214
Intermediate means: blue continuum 17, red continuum 14.4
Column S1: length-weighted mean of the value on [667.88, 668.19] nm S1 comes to 15.7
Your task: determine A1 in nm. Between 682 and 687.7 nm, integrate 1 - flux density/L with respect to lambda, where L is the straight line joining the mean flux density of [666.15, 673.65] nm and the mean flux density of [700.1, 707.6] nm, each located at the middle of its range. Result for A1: 0.42 nm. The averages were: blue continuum 16.8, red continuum 14.4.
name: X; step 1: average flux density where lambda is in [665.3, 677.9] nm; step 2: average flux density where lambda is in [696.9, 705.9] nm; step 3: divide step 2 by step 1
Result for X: 0.90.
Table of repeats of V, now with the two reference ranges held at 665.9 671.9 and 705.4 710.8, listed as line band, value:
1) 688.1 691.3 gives 0.05 mag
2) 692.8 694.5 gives 0.10 mag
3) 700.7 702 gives 0.04 mag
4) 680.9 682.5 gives 0.13 mag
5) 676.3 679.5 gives 0.09 mag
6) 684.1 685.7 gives 0.06 mag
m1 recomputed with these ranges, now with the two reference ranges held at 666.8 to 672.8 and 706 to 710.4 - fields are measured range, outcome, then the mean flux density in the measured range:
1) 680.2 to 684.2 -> 0.485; 13.9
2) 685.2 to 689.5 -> 0.158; 14.9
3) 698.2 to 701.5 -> 0.131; 14.2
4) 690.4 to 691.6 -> 0.111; 13.9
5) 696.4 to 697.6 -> 0.031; 14.6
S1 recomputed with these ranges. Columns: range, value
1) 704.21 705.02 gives 14.7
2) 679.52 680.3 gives 14.3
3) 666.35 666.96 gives 15.1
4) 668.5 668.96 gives 15.1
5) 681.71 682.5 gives 14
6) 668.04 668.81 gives 15.4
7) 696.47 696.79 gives 14.7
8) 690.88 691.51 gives 13.7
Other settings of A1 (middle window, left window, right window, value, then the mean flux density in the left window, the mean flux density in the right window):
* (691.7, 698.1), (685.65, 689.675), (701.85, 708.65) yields 0.24 nm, 15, 14.4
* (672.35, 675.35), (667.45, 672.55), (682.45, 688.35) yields -0.05 nm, 16.6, 14.6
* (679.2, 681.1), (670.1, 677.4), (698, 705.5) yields 0.21 nm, 16.4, 14.2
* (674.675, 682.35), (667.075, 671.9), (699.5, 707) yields 0.80 nm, 16.4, 14.3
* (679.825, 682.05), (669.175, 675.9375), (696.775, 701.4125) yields 0.28 nm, 16.6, 14.3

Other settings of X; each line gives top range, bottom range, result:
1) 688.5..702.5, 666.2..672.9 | 0.86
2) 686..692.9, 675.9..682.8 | 1.02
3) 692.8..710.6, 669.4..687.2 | 0.94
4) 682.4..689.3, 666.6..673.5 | 0.87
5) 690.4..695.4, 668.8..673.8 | 0.80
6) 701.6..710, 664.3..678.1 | 0.90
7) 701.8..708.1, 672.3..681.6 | 0.96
